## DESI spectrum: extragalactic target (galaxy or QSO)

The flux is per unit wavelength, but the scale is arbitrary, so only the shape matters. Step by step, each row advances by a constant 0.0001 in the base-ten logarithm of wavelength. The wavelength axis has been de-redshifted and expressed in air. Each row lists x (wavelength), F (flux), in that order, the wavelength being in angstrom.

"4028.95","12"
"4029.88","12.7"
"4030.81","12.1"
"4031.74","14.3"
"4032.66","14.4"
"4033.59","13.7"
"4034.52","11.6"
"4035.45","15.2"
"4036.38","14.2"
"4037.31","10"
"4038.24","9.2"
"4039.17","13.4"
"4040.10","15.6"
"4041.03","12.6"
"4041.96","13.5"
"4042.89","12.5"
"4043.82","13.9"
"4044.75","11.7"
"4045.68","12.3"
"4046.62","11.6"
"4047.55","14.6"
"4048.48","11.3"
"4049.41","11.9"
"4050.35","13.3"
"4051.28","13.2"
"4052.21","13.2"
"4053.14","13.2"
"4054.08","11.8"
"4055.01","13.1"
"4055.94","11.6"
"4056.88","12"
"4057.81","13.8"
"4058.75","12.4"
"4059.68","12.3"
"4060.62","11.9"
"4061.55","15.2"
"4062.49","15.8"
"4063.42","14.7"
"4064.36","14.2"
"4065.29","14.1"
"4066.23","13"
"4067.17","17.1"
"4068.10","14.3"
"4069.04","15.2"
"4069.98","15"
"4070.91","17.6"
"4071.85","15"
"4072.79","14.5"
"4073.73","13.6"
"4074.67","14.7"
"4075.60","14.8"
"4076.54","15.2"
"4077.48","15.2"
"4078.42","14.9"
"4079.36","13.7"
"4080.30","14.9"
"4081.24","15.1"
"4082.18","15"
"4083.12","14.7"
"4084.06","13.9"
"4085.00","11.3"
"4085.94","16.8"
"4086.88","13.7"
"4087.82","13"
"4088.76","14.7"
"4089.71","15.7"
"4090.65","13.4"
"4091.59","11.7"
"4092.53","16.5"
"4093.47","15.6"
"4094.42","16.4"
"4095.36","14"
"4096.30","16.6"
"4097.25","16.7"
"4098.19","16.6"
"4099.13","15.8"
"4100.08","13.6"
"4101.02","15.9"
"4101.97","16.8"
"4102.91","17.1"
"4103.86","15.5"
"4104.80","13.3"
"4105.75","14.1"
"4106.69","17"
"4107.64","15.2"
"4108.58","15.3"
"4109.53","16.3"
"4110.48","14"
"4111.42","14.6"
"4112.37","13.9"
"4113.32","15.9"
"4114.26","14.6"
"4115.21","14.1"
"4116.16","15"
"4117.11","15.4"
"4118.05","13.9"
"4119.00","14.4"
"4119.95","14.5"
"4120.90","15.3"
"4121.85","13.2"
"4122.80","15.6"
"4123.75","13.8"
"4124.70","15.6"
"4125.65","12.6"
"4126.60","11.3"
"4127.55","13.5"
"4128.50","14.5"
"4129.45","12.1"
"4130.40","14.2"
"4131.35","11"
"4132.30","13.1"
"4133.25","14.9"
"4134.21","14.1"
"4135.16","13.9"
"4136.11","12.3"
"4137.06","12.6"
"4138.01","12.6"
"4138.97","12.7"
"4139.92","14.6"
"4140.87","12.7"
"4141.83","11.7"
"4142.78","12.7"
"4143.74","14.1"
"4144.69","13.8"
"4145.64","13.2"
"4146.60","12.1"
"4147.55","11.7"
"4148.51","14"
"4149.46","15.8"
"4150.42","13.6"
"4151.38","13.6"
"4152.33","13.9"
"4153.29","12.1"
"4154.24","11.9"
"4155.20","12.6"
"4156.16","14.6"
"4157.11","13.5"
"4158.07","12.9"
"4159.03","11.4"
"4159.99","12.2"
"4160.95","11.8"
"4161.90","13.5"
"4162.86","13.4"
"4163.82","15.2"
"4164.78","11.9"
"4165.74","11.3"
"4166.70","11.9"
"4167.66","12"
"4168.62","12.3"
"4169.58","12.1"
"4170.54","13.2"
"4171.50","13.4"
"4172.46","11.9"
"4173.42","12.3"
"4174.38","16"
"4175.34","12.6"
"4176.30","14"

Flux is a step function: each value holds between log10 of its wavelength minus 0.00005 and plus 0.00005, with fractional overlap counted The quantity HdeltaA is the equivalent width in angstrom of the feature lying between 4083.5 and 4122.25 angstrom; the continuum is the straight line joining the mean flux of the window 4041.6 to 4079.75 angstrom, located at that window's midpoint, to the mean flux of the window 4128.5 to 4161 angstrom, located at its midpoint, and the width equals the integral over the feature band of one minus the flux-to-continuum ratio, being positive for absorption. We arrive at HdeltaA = -4.3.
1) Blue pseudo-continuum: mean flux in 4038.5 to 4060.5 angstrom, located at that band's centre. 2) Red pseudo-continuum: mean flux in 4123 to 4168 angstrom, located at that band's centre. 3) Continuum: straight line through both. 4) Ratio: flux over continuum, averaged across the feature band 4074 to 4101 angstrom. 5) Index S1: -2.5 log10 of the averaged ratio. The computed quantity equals -0.150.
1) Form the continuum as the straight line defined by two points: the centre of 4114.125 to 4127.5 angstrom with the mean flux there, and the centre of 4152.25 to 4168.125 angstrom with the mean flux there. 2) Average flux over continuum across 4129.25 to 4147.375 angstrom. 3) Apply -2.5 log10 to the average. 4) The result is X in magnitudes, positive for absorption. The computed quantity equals 0.04 mag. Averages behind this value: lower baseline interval 14.2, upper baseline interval 12.7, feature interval 13.1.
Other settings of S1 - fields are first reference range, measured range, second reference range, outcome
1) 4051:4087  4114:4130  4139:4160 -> -0.05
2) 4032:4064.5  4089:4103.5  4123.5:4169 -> -0.19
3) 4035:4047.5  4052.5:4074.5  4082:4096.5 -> -0.03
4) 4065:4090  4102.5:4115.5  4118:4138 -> -0.08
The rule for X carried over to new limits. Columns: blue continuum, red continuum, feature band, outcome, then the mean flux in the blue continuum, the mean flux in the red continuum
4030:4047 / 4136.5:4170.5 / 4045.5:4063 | 0.00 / 12.9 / 12.9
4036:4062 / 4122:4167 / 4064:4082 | -0.16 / 12.7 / 13.2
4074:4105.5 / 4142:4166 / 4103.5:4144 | 0.00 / 14.9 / 13.1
